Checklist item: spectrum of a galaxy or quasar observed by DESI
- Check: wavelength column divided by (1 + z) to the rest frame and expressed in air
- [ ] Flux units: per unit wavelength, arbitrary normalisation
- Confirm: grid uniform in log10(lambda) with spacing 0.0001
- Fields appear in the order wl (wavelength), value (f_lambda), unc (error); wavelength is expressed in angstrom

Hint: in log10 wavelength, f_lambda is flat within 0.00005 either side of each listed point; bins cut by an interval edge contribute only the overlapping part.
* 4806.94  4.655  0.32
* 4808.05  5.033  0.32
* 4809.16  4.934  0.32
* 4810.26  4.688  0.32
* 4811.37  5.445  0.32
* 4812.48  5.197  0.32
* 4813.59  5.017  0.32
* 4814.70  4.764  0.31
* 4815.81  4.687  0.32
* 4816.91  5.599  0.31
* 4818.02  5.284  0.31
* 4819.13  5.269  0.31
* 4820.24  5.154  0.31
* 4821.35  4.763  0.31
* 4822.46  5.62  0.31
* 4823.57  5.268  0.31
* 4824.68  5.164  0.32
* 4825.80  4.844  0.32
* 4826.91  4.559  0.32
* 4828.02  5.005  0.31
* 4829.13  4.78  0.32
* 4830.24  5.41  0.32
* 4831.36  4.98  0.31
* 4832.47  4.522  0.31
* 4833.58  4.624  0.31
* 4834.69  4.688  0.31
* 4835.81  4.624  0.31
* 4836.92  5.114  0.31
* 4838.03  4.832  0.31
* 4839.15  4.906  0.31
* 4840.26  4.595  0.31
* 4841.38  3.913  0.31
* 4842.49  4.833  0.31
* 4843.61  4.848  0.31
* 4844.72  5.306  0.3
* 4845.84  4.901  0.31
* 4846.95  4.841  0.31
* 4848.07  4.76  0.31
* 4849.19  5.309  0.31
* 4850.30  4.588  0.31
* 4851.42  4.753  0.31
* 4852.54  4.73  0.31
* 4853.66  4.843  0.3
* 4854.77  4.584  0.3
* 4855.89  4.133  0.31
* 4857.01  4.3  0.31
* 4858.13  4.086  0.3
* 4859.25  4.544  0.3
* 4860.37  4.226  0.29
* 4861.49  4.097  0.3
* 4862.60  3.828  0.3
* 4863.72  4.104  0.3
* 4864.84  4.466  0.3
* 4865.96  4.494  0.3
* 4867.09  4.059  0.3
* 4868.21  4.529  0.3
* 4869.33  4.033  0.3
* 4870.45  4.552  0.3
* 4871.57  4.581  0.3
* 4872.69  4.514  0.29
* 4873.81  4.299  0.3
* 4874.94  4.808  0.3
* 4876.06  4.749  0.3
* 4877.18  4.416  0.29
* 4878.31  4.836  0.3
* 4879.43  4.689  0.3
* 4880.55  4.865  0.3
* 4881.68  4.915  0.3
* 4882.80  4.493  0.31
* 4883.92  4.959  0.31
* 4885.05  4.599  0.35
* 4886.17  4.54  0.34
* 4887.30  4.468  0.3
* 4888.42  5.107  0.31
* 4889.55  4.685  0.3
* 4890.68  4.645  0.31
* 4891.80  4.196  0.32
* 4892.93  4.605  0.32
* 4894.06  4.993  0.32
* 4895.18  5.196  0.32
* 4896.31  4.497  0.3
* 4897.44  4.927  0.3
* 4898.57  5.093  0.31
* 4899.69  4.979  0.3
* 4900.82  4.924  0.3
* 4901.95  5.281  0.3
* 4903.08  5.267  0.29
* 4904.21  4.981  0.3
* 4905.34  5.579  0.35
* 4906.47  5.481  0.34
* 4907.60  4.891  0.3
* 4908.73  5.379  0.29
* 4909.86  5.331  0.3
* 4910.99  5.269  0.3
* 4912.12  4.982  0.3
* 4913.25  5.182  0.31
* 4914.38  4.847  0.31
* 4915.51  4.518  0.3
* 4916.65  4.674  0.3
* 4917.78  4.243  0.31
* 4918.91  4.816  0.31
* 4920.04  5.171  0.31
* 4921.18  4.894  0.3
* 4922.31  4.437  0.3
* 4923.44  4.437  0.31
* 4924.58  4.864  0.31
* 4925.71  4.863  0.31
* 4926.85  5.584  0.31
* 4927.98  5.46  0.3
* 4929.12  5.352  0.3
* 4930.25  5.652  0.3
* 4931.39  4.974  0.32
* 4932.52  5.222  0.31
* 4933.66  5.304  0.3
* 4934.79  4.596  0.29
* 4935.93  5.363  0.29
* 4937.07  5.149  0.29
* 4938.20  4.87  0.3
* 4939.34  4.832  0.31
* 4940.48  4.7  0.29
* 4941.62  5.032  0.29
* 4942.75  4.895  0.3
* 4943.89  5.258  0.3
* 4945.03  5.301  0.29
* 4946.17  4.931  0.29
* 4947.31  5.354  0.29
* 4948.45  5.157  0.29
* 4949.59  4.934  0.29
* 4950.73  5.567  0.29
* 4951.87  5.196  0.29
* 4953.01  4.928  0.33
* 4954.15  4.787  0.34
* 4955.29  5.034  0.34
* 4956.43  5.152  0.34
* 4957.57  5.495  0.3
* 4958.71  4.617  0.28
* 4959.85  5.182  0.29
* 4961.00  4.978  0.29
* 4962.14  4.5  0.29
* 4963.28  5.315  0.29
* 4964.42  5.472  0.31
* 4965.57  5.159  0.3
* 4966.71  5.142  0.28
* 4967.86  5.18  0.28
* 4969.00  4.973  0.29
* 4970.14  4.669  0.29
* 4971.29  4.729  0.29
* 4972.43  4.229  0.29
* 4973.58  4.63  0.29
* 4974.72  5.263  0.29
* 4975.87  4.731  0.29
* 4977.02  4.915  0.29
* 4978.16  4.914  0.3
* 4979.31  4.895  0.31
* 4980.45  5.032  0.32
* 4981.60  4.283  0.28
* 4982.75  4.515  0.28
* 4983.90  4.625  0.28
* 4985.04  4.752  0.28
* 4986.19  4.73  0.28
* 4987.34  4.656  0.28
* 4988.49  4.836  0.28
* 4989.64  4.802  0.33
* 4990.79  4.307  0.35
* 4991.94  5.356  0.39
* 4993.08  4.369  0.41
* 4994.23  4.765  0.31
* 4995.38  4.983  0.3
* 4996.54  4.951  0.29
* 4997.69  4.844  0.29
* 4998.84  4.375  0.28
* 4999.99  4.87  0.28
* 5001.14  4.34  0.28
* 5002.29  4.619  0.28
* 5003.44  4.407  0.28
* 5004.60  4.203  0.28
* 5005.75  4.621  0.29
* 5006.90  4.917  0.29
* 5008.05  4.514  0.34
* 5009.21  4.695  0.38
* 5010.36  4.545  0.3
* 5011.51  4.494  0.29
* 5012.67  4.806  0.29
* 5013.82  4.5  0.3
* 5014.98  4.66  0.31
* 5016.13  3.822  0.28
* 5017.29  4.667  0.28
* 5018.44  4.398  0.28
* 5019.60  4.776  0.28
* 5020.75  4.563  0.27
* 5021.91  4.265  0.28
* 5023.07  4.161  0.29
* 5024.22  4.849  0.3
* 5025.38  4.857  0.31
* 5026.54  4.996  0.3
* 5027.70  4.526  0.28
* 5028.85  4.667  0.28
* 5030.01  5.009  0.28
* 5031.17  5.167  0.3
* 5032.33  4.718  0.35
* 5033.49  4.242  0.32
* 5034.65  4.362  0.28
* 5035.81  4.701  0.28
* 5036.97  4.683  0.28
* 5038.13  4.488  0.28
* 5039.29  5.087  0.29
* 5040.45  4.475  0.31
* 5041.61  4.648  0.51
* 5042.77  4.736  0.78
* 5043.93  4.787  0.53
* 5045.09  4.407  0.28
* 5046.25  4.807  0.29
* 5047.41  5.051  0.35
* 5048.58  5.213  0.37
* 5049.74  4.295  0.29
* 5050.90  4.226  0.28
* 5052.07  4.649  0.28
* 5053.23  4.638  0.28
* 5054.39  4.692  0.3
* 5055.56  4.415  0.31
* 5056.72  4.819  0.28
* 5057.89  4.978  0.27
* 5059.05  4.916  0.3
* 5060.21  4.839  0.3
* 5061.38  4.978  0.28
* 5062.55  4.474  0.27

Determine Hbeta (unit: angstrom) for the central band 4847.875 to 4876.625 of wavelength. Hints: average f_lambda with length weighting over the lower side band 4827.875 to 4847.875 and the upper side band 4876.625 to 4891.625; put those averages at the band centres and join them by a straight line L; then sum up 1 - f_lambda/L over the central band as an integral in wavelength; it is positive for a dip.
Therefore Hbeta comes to 1.8 angstrom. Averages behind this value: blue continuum 4.81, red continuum 4.7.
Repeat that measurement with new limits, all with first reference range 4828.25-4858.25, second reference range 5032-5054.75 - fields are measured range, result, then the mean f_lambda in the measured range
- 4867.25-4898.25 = 0.49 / 4.65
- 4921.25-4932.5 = -0.88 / 5.07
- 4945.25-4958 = -1.22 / 5.14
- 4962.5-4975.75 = -0.79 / 4.96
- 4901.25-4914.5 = -1.41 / 5.22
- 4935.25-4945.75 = -0.76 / 5.04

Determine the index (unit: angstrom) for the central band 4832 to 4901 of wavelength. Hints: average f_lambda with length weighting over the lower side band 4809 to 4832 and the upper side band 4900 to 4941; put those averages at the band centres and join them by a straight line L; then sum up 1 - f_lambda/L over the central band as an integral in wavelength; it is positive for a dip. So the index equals 5.8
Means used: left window 5.07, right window 5.04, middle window 4.63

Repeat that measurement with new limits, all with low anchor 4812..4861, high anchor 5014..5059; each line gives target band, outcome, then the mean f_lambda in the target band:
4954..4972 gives -1.18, 5.02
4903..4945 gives -2.53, 5.04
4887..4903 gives -0.23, 4.85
